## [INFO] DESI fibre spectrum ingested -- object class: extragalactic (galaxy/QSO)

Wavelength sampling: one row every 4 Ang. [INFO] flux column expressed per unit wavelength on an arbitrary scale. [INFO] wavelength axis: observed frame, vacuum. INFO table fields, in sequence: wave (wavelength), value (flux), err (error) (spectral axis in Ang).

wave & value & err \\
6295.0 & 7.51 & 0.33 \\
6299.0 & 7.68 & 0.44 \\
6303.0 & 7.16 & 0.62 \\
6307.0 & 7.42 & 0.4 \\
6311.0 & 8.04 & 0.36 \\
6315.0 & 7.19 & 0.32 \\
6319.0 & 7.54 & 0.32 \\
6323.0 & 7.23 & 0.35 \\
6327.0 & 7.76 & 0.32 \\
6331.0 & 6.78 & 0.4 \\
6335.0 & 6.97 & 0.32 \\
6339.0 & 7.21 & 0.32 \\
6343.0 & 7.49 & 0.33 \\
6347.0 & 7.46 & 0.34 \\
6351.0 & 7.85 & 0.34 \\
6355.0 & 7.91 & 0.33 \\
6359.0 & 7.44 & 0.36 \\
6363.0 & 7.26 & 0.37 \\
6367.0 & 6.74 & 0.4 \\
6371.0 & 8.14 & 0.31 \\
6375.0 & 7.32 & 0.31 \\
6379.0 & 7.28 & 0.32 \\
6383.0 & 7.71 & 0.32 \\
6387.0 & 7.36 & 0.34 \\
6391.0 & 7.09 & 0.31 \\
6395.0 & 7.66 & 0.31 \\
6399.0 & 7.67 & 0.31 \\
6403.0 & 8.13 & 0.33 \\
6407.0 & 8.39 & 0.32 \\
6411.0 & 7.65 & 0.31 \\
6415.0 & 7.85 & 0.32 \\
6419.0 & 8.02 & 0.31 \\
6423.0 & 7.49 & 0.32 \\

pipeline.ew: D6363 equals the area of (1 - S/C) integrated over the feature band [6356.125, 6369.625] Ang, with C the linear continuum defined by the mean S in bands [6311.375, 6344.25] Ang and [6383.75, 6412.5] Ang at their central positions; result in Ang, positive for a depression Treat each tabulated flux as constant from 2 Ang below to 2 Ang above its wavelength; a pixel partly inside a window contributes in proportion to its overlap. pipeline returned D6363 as 0.5 Ang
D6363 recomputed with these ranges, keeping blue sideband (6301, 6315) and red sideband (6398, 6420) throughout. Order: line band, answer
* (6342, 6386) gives 1.4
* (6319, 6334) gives 0.6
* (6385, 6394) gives 0.7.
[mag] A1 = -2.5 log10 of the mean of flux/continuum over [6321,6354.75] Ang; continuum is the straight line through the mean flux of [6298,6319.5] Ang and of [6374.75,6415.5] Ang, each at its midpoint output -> 0.03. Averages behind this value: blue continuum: 7.49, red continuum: 7.65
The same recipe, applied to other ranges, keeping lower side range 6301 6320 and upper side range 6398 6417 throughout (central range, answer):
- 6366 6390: 0.05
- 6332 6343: 0.07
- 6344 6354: 0.00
